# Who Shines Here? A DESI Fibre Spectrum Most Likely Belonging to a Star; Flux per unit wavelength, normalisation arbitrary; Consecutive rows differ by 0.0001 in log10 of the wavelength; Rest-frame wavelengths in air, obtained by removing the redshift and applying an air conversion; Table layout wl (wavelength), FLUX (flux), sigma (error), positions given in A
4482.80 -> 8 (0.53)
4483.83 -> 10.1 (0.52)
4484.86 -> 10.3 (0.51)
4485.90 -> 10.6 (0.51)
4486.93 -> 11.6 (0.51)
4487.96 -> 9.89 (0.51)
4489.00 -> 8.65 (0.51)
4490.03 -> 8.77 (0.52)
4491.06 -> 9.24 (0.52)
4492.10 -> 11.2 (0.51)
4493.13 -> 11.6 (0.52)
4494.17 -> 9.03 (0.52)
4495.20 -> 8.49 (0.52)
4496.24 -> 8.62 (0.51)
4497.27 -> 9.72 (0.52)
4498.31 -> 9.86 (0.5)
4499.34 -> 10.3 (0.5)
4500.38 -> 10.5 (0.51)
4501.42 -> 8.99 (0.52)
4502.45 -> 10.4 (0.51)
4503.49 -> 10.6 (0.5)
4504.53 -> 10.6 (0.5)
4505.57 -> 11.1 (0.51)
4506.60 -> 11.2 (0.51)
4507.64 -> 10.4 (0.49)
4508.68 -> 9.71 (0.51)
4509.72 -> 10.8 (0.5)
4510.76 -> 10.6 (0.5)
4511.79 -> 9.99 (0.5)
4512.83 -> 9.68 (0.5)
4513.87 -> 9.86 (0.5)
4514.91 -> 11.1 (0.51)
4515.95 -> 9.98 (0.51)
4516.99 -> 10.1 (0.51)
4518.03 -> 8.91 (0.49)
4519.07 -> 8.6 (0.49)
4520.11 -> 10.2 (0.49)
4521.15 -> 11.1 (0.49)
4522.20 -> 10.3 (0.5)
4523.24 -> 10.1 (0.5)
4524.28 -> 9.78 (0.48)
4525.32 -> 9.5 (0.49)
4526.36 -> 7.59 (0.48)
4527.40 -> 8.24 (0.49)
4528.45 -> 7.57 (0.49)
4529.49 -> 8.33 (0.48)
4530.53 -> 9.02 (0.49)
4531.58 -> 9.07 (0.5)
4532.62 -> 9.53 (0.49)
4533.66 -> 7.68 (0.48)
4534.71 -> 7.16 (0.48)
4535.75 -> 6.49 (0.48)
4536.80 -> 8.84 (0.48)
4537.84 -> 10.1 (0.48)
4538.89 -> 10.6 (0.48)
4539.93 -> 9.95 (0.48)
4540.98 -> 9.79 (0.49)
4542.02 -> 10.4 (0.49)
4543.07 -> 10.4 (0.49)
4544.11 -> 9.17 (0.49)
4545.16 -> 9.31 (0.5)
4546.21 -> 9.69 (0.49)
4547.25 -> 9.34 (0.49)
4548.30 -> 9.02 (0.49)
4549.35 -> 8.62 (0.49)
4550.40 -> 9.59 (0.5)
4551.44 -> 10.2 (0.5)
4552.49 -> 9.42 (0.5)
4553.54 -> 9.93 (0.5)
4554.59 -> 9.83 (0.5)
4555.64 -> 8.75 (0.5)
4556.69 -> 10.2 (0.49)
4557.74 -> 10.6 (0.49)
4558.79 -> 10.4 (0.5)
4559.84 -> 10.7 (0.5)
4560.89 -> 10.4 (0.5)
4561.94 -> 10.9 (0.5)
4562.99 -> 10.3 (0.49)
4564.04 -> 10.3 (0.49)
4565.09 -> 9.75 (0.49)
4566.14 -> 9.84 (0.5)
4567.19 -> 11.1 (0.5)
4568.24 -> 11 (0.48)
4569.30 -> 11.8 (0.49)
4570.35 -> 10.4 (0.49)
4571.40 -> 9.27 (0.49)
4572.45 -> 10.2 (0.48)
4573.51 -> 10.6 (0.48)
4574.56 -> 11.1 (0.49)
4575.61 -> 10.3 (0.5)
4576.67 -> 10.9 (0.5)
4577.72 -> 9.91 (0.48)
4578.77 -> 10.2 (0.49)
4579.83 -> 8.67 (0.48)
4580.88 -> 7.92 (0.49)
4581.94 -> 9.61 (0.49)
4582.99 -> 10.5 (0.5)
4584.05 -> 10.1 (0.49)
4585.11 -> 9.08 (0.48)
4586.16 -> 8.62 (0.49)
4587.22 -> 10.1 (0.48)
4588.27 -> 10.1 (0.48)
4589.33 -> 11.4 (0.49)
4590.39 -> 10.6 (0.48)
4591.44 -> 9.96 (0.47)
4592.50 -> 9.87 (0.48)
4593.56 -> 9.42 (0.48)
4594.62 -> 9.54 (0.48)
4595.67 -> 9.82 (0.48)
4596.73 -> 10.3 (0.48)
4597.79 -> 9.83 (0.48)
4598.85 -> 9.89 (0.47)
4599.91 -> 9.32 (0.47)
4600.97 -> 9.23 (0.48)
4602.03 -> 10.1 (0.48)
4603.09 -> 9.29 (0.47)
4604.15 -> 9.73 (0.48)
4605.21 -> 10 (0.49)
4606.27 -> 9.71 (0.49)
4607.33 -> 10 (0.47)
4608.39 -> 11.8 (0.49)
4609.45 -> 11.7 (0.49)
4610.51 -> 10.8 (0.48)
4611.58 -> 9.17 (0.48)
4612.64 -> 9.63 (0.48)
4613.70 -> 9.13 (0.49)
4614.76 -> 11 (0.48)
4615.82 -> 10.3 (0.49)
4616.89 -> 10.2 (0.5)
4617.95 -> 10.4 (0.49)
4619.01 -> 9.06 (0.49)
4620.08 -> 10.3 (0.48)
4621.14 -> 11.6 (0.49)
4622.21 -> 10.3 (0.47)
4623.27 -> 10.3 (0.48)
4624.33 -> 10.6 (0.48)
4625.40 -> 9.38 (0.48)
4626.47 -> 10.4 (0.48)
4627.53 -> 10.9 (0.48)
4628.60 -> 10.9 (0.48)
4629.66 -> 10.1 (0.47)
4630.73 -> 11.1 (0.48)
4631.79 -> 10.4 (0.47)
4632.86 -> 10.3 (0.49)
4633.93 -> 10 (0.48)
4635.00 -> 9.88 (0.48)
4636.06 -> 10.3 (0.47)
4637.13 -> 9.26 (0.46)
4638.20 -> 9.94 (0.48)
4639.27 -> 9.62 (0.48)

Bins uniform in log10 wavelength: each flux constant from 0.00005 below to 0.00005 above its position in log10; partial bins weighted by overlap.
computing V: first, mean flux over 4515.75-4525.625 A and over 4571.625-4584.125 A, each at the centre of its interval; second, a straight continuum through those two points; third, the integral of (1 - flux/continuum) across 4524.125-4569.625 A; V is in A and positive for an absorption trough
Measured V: 1.72 A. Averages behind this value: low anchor 9.86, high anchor 9.98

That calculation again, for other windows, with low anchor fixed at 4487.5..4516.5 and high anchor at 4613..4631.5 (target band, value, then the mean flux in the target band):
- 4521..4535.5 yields 1.8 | 8.82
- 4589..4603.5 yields 0.6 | 9.88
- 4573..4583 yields 0.3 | 9.95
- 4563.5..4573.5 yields -0.2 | 10.4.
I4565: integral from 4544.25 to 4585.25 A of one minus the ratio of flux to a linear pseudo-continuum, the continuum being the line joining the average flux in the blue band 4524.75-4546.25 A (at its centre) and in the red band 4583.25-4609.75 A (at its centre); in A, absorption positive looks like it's -2.4 A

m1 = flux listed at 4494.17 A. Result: 9.03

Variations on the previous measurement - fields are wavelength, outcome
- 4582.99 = 10.5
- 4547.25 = 9.34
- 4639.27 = 9.62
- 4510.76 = 10.6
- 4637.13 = 9.26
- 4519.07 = 8.6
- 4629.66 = 10.1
